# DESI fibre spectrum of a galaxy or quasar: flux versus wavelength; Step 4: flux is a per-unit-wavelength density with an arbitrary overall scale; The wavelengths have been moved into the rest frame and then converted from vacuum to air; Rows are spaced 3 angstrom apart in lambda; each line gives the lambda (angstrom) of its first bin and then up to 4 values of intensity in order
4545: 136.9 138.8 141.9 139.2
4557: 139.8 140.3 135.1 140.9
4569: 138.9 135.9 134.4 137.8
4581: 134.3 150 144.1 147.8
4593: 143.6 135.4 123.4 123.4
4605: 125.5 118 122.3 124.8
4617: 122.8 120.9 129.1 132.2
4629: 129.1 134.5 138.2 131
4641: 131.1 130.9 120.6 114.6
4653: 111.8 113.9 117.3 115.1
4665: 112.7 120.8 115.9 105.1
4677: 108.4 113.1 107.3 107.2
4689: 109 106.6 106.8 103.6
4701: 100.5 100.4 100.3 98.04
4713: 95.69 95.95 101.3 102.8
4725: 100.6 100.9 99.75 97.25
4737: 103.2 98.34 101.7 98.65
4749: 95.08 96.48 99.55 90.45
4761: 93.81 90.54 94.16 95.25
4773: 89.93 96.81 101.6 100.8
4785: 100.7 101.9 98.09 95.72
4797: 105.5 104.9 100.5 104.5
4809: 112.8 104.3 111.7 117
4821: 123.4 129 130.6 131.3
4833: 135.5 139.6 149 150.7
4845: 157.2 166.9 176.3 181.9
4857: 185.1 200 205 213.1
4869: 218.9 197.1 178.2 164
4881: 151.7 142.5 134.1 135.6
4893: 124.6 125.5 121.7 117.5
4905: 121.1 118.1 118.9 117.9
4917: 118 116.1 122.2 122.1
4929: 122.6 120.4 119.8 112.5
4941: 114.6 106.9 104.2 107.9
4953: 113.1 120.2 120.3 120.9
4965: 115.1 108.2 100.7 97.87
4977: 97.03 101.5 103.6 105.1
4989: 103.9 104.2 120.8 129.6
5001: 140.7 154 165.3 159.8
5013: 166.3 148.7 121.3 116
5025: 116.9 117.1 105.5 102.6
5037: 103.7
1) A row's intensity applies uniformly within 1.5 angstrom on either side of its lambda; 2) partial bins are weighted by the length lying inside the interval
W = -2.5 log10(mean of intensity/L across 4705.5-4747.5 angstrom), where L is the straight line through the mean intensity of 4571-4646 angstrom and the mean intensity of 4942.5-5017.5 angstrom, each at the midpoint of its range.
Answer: 0.28 mag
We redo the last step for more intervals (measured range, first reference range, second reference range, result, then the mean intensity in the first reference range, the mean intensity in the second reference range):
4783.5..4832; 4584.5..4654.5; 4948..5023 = 0.13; 129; 122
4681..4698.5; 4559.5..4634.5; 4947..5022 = 0.21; 133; 121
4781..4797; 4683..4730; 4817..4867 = 0.34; 102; 158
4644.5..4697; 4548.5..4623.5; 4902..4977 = 0.15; 134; 115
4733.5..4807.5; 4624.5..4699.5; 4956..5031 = 0.21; 117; 122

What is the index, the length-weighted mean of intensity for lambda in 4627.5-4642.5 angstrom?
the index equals 133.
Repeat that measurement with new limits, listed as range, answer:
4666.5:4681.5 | 113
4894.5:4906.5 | 121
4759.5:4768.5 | 92.8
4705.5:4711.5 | 99.2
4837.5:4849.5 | 156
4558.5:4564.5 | 138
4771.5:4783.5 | 97.3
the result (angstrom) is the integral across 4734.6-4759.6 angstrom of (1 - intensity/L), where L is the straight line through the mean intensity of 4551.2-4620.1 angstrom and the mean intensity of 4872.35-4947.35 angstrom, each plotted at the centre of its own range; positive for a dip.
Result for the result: 6.3 angstrom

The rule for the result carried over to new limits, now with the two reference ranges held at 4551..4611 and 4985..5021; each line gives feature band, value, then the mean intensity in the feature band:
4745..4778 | 10.0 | 94.7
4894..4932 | 4.2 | 120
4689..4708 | 4.5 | 104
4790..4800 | 2.6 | 101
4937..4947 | 1.9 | 110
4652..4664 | 1.9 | 115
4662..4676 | 2.3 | 114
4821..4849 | -1.3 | 142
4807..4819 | 2.2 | 111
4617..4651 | 1.9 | 128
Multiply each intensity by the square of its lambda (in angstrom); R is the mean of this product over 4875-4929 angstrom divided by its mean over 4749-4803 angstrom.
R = 1.4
